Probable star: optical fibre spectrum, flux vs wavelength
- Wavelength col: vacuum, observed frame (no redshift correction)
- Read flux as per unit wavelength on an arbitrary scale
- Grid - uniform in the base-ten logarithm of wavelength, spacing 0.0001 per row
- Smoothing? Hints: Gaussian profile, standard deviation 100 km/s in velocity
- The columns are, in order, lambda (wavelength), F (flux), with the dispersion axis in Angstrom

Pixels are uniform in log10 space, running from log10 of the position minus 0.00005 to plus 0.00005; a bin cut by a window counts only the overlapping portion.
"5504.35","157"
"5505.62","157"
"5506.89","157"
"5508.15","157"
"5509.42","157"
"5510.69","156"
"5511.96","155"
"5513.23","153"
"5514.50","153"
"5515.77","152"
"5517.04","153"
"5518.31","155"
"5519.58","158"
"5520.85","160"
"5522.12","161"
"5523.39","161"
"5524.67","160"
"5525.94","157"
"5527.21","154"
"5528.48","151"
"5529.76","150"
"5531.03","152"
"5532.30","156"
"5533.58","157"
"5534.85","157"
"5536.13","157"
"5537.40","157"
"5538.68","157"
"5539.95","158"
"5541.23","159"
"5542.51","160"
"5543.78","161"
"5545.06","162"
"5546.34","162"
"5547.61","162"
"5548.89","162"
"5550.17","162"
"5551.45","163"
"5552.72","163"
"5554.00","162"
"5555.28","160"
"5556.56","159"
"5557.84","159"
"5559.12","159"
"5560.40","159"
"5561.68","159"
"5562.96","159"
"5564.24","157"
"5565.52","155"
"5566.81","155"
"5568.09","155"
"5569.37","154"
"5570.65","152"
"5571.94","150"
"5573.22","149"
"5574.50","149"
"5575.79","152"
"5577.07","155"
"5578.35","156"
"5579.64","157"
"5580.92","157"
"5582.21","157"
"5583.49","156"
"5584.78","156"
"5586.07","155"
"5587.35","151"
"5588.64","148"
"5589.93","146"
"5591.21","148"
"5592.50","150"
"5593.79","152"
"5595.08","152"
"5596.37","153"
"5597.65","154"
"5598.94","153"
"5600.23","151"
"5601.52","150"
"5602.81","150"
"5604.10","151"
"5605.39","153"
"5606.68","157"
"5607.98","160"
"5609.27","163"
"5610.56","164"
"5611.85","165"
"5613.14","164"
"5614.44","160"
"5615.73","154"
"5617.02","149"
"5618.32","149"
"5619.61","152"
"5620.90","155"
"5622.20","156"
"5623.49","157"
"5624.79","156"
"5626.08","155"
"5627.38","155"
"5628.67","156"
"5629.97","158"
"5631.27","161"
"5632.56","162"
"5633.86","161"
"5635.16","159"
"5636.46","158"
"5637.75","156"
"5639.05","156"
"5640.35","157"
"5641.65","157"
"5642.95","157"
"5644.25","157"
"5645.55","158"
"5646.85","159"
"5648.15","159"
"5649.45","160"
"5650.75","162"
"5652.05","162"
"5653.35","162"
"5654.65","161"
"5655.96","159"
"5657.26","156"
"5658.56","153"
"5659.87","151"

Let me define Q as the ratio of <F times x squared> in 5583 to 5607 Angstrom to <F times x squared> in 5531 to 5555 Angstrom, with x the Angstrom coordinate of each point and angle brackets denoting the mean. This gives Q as 0.97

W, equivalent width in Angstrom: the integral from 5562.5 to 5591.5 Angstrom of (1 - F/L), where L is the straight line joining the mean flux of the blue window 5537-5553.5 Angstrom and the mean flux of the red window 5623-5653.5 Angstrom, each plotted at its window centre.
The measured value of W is 1.2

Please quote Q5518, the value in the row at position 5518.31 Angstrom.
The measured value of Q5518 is 155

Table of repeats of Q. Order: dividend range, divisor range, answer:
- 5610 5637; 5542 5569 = 1.01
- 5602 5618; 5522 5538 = 1.04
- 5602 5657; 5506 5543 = 1.05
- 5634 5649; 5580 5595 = 1.05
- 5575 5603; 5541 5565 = 0.96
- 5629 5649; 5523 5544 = 1.05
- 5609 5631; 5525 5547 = 1.03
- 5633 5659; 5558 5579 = 1.05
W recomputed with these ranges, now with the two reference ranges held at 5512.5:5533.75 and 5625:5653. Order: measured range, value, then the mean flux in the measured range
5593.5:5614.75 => 0.2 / 156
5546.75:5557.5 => -0.4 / 162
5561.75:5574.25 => 0.2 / 154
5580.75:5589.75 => 0.2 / 154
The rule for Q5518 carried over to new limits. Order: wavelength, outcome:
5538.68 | 157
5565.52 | 155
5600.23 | 151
